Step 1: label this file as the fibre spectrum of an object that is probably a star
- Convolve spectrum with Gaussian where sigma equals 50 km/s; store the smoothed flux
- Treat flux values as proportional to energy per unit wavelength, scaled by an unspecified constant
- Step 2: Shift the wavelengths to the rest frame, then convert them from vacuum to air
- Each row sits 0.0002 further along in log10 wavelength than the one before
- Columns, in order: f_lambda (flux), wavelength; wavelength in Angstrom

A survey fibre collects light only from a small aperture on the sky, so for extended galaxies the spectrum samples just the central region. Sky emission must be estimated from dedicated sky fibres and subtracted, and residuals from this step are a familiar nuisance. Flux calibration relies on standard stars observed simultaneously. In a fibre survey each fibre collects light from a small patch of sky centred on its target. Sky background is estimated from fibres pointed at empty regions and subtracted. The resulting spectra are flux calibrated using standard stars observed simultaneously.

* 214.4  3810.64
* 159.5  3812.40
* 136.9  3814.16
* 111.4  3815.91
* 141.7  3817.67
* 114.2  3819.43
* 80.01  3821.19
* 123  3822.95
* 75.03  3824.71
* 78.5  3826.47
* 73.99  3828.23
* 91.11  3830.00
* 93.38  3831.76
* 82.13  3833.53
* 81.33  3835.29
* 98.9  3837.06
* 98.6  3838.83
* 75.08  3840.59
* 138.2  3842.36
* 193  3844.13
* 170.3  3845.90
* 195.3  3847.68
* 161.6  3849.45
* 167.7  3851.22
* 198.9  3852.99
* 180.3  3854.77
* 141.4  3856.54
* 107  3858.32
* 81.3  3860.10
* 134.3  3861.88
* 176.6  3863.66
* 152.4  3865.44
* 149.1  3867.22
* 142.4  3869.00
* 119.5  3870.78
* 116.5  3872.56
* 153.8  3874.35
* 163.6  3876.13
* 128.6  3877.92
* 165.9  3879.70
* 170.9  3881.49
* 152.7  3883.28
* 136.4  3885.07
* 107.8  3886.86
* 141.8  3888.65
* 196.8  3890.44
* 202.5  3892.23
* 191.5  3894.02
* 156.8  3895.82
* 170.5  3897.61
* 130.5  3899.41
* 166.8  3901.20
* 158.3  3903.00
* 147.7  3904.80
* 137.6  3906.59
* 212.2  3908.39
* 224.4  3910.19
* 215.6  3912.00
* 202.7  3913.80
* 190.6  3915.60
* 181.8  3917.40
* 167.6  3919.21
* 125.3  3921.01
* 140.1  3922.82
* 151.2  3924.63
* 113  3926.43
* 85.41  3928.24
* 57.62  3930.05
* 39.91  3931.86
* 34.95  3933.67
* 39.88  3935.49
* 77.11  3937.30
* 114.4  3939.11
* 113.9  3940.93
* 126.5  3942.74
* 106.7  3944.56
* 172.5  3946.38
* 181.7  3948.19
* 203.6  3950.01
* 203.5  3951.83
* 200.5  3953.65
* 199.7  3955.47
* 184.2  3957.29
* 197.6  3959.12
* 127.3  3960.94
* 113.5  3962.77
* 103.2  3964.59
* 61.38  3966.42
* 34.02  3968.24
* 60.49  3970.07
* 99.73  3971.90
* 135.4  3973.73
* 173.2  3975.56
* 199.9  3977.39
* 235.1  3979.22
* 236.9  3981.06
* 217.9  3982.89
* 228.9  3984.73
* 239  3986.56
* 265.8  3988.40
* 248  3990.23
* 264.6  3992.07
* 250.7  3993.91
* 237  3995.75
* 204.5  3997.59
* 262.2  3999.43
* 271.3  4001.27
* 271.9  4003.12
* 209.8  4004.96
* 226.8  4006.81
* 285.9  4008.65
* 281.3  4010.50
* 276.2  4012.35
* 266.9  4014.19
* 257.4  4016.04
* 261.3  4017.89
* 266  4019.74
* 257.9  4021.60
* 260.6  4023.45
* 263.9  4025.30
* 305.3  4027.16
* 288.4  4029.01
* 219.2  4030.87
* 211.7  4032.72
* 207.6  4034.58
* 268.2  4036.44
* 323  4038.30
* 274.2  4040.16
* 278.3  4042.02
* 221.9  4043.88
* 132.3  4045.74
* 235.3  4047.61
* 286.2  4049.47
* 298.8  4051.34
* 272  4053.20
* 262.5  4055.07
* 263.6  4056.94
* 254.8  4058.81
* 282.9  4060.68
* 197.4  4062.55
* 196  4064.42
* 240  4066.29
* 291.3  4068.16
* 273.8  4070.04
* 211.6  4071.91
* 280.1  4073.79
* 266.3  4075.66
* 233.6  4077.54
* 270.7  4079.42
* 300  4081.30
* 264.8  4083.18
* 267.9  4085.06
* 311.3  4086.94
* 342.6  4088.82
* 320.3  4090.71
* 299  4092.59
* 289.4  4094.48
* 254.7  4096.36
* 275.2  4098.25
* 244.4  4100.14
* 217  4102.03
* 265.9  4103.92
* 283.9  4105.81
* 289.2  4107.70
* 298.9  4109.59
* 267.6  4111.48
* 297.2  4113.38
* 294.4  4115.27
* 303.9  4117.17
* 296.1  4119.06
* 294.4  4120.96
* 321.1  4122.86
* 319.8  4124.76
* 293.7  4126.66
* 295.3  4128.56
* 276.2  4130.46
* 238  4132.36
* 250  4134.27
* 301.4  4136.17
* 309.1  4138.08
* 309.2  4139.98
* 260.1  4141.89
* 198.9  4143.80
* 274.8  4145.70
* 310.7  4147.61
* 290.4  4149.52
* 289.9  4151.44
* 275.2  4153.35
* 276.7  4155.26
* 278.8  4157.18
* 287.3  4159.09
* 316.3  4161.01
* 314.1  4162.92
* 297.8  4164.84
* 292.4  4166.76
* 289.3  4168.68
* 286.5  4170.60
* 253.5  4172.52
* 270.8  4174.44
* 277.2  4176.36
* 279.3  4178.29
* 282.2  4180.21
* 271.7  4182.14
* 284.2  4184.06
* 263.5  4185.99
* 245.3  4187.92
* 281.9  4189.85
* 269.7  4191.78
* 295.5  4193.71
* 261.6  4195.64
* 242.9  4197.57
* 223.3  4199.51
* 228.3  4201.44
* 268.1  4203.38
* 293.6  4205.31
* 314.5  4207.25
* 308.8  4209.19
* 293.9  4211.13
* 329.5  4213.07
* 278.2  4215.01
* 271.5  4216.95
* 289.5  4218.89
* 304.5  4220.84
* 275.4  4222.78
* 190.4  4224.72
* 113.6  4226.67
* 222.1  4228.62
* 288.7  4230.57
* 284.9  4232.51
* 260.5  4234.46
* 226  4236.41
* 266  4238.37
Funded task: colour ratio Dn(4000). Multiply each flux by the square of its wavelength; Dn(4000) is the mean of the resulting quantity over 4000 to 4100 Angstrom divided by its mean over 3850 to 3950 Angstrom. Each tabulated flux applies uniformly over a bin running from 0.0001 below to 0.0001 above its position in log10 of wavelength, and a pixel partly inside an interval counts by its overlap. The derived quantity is 2.0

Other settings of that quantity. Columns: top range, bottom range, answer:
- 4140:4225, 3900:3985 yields 2.14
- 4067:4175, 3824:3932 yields 2.23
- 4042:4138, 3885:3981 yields 2.02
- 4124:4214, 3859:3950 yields 2.24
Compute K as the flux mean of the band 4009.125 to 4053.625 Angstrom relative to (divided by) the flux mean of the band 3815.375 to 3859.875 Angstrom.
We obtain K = 2.1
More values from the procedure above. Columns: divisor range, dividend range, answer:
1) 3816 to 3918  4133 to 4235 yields 1.90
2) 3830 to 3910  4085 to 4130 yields 1.97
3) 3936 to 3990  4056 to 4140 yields 1.73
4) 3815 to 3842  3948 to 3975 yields 1.46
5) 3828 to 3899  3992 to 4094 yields 1.83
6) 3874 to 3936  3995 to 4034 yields 1.73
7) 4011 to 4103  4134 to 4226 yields 1.06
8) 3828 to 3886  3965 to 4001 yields 1.41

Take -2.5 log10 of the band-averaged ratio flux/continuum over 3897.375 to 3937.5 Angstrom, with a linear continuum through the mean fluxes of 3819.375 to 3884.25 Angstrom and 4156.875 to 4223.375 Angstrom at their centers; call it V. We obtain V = 0.15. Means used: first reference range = 131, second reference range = 281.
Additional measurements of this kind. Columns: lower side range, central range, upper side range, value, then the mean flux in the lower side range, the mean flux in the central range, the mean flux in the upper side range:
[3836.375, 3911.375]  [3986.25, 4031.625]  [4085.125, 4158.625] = -0.15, 153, 258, 284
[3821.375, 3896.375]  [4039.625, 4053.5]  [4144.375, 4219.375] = -0.13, 137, 248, 281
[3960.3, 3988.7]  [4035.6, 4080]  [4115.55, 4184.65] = -0.17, 156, 255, 285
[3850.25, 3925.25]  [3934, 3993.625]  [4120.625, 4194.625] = 0.21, 159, 161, 282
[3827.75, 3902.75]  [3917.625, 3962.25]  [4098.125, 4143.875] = 0.36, 142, 133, 282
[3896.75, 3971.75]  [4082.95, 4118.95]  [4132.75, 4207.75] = -0.20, 138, 284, 277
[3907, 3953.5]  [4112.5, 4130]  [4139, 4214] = -0.21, 140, 301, 279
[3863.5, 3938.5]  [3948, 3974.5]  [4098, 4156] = 0.28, 145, 139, 281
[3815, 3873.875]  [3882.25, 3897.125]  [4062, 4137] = -0.06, 126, 161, 276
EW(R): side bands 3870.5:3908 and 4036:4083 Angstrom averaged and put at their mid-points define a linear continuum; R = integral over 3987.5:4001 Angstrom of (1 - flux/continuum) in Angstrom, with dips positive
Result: -1.9 Angstrom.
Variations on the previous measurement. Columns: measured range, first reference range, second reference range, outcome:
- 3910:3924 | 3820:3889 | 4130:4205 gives -1.7 Angstrom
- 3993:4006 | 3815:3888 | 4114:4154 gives -2.0 Angstrom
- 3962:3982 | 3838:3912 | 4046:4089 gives 7.4 Angstrom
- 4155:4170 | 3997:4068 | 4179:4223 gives -1.2 Angstrom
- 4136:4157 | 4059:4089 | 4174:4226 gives -1.0 Angstrom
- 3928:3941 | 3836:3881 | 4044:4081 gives 8.3 Angstrom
